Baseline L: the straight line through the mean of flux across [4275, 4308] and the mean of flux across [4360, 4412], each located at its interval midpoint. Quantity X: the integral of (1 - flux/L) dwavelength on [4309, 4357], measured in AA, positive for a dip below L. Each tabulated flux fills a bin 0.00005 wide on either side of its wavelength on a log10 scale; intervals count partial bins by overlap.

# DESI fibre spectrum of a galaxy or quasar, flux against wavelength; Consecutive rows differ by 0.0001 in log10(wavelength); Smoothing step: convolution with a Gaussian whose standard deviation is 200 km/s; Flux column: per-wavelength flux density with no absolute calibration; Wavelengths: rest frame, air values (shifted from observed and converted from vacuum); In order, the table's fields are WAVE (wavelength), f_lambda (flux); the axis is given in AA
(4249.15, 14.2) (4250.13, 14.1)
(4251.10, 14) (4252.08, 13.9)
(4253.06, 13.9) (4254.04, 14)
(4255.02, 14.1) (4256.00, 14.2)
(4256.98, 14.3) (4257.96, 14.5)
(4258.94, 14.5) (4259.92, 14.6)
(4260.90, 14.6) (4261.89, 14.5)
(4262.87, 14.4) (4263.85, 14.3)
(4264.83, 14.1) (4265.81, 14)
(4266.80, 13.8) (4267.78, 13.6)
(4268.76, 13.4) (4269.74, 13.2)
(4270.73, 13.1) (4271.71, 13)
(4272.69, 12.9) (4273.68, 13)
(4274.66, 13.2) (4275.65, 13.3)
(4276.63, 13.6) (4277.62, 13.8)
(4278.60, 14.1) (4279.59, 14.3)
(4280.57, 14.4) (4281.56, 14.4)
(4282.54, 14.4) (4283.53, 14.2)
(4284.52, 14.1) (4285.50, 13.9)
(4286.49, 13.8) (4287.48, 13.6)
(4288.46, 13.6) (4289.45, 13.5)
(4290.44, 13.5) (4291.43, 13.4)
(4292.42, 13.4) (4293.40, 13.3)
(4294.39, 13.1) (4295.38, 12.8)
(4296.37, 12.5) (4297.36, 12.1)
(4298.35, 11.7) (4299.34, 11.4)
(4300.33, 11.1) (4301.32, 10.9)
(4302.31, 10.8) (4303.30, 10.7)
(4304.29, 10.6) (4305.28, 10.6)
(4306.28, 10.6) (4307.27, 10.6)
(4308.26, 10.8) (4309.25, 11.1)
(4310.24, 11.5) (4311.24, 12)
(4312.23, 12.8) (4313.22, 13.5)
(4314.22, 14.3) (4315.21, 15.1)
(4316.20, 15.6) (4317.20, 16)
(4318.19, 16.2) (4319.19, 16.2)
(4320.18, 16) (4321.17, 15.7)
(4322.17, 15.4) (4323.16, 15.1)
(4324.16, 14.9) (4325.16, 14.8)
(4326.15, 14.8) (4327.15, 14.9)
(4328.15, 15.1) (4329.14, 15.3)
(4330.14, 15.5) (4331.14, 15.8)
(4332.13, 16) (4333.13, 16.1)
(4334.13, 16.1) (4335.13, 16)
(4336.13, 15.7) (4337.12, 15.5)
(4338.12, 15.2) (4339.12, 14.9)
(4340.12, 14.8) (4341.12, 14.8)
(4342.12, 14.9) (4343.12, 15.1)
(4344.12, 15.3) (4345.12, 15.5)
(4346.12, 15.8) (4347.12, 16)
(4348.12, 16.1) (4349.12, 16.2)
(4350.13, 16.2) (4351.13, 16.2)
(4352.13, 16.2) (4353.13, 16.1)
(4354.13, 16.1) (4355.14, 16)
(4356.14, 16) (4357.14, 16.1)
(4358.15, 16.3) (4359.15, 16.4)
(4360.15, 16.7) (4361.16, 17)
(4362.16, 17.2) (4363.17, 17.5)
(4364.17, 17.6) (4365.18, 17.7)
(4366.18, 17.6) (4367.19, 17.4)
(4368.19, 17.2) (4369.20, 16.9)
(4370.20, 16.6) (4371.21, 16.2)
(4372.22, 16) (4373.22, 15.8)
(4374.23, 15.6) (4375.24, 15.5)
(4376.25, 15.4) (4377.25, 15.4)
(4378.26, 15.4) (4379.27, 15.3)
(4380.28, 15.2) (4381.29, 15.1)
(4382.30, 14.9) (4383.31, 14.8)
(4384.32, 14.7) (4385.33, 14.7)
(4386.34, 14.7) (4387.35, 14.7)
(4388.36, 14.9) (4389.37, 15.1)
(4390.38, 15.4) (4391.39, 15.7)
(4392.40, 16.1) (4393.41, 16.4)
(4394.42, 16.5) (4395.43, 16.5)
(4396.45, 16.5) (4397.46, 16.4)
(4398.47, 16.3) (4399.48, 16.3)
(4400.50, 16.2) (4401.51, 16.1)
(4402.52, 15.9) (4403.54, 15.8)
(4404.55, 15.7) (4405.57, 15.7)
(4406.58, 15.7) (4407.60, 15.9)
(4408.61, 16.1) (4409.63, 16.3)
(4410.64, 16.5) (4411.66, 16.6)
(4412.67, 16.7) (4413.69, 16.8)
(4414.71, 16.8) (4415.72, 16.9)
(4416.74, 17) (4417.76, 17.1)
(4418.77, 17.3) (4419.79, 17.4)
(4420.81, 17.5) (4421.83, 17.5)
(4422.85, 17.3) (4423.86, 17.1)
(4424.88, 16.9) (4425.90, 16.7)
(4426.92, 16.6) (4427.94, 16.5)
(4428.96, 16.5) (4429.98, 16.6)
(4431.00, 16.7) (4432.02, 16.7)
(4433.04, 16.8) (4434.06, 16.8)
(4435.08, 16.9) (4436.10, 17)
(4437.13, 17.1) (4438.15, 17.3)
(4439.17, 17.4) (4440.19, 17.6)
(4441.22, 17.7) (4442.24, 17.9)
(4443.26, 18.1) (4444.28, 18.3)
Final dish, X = -3.5 AA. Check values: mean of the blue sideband 12.8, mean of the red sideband 16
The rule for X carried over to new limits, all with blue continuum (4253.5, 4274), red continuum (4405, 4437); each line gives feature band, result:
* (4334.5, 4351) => -0.2 AA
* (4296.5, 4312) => 3.7 AA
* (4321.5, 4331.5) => -0.1 AA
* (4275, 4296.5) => 0.9 AA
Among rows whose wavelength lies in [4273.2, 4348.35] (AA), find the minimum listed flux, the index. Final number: 10.6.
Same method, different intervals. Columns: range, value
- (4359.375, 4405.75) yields 14.7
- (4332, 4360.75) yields 14.8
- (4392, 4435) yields 15.7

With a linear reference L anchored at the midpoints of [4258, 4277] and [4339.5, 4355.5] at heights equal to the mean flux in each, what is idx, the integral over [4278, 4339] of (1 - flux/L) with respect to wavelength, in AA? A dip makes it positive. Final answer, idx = 4.0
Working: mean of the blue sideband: 13.8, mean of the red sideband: 15.7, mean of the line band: 13.8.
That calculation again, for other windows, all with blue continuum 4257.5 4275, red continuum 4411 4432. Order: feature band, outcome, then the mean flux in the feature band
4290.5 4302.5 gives 1.8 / 12.3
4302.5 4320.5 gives 2.2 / 12.9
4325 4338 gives -0.3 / 15.5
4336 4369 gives -1.3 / 16.2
